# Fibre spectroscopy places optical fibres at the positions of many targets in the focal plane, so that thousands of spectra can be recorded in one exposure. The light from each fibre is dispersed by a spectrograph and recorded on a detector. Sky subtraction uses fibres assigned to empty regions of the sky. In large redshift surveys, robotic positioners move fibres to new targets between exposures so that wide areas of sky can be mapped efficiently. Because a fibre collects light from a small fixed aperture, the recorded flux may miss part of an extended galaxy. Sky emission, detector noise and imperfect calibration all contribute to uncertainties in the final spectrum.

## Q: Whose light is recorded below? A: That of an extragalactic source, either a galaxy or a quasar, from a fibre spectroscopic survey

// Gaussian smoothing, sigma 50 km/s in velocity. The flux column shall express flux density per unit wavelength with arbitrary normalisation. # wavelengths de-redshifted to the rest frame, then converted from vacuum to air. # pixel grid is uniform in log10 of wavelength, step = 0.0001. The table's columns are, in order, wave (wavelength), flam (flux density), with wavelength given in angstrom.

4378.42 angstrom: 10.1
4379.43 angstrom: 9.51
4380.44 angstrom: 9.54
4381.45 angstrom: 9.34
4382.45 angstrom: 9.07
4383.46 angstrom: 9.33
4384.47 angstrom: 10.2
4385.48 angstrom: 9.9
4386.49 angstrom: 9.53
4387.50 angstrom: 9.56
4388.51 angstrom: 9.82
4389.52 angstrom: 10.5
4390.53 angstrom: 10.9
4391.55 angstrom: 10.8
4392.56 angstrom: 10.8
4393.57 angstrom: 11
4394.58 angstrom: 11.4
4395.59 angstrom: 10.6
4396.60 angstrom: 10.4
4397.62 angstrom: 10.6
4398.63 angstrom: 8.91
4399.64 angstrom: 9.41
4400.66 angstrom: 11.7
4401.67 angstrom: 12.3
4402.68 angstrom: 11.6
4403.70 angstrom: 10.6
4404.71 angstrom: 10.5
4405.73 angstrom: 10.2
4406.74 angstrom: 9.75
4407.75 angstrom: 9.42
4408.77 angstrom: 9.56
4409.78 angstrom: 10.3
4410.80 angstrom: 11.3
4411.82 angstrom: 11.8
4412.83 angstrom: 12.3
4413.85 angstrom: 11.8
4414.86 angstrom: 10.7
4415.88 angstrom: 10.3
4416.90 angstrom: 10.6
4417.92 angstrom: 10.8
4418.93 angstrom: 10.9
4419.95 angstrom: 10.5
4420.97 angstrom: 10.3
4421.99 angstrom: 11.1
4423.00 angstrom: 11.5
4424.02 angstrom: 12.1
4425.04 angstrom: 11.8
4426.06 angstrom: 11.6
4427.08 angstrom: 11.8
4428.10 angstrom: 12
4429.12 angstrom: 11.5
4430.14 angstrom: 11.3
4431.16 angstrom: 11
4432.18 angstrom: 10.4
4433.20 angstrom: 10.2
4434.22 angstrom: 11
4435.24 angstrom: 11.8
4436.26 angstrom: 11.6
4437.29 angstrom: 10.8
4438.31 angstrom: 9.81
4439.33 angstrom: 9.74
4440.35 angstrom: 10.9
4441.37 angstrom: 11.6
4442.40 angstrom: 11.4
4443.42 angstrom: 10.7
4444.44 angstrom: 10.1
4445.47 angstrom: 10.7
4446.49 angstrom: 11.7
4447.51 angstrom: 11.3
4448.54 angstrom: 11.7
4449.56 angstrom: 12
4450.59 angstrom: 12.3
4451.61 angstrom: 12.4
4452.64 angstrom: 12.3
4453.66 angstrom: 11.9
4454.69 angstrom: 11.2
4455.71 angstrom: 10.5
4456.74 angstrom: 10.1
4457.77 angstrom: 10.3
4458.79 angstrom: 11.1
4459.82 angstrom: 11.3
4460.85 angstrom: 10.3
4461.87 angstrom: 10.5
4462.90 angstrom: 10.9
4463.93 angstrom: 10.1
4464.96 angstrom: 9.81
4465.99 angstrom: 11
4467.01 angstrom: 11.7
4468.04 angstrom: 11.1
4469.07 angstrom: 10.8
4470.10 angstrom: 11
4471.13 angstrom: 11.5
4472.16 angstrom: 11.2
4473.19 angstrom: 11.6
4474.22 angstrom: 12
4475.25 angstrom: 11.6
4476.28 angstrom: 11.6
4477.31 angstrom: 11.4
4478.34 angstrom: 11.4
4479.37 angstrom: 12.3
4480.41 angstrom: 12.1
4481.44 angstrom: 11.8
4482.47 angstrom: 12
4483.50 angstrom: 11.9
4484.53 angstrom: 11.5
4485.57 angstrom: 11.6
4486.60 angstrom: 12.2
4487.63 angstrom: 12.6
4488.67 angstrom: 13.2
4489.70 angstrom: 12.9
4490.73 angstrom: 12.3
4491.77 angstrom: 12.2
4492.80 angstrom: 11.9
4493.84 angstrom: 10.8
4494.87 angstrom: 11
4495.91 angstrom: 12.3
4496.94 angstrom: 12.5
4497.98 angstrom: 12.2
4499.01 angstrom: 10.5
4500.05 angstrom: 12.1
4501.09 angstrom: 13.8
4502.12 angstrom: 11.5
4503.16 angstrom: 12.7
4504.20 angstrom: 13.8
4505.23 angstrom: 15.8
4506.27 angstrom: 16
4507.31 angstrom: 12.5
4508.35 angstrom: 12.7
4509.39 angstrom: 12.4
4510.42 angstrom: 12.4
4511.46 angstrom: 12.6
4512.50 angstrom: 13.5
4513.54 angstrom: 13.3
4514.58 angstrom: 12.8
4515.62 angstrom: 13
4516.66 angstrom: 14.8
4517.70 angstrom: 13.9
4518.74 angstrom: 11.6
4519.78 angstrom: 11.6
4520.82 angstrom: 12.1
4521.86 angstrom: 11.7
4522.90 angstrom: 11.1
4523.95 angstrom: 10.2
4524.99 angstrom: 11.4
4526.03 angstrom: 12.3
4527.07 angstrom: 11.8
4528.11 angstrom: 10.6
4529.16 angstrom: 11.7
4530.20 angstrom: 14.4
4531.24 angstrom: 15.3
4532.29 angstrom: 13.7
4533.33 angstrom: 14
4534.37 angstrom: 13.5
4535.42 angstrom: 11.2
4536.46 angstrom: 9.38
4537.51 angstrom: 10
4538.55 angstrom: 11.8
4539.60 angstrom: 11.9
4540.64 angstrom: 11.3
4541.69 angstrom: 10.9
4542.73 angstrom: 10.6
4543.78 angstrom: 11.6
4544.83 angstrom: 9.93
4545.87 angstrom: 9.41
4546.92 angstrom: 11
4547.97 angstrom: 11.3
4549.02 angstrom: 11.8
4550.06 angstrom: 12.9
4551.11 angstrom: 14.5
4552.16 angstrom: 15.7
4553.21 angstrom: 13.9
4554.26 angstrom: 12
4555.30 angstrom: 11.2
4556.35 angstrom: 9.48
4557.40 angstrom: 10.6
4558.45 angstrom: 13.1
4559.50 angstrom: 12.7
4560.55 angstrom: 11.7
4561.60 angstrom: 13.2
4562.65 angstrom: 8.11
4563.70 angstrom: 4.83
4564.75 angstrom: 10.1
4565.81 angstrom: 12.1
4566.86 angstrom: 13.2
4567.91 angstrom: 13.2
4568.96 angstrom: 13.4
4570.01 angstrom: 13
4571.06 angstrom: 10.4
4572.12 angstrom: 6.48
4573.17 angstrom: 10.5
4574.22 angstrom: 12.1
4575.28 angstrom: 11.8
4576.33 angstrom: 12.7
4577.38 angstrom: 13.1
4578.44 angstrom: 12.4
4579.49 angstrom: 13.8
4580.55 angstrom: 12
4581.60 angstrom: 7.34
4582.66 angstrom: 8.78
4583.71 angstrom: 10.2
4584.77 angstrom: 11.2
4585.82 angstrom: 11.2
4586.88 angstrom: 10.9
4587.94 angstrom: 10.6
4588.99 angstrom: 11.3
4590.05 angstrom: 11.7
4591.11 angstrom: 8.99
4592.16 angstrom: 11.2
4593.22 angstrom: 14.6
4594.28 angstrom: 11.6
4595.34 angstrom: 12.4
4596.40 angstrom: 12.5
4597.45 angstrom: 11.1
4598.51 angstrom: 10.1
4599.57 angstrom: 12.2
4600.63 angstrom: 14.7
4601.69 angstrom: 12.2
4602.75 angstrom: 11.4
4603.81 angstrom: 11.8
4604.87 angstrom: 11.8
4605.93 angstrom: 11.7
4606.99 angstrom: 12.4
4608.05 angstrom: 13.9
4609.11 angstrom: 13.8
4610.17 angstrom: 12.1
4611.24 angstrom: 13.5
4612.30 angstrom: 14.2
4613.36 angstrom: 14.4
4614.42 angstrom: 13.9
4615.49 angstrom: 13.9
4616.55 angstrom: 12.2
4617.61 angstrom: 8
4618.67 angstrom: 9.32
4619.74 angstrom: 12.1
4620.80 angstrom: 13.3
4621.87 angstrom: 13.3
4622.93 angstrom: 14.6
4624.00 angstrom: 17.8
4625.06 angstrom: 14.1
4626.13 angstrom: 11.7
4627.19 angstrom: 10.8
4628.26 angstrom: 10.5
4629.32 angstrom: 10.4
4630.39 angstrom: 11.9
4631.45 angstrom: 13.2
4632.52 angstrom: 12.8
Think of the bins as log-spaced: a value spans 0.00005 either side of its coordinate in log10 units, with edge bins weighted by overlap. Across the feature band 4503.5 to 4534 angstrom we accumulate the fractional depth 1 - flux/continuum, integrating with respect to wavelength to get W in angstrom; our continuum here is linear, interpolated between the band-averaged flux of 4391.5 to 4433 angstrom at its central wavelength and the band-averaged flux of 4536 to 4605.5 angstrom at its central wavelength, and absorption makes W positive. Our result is -4.3 angstrom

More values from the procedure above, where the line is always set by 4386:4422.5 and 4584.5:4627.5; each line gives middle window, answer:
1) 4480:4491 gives -0.85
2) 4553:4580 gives 1.16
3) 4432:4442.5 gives 0.07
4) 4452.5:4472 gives 0.39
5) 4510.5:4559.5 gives -1.60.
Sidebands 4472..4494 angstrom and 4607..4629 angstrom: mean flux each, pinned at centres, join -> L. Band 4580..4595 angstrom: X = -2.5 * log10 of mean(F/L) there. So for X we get 0.17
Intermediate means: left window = 11.9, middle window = 10.8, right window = 12.8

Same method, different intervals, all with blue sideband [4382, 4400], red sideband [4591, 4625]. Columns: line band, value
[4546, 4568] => 0.032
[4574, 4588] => 0.092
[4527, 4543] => -0.024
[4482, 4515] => -0.107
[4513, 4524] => -0.079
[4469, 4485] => -0.048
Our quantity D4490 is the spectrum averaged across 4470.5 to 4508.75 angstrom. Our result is 12.2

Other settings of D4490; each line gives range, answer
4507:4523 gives 12.7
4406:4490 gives 11.2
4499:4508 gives 13.3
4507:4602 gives 11.8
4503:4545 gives 12.4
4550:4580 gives 11.8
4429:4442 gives 10.9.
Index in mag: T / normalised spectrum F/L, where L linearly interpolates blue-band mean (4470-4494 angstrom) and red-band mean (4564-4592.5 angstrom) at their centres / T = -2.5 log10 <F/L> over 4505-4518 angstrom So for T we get -0.15 mag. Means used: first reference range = 11.9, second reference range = 11.2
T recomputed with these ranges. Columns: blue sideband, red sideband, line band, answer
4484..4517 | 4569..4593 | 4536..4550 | 0.09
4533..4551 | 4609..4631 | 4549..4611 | 0.03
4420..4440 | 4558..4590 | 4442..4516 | -0.07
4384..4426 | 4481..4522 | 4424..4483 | 0.04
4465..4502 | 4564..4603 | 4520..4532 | -0.04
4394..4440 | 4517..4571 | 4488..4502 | -0.06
